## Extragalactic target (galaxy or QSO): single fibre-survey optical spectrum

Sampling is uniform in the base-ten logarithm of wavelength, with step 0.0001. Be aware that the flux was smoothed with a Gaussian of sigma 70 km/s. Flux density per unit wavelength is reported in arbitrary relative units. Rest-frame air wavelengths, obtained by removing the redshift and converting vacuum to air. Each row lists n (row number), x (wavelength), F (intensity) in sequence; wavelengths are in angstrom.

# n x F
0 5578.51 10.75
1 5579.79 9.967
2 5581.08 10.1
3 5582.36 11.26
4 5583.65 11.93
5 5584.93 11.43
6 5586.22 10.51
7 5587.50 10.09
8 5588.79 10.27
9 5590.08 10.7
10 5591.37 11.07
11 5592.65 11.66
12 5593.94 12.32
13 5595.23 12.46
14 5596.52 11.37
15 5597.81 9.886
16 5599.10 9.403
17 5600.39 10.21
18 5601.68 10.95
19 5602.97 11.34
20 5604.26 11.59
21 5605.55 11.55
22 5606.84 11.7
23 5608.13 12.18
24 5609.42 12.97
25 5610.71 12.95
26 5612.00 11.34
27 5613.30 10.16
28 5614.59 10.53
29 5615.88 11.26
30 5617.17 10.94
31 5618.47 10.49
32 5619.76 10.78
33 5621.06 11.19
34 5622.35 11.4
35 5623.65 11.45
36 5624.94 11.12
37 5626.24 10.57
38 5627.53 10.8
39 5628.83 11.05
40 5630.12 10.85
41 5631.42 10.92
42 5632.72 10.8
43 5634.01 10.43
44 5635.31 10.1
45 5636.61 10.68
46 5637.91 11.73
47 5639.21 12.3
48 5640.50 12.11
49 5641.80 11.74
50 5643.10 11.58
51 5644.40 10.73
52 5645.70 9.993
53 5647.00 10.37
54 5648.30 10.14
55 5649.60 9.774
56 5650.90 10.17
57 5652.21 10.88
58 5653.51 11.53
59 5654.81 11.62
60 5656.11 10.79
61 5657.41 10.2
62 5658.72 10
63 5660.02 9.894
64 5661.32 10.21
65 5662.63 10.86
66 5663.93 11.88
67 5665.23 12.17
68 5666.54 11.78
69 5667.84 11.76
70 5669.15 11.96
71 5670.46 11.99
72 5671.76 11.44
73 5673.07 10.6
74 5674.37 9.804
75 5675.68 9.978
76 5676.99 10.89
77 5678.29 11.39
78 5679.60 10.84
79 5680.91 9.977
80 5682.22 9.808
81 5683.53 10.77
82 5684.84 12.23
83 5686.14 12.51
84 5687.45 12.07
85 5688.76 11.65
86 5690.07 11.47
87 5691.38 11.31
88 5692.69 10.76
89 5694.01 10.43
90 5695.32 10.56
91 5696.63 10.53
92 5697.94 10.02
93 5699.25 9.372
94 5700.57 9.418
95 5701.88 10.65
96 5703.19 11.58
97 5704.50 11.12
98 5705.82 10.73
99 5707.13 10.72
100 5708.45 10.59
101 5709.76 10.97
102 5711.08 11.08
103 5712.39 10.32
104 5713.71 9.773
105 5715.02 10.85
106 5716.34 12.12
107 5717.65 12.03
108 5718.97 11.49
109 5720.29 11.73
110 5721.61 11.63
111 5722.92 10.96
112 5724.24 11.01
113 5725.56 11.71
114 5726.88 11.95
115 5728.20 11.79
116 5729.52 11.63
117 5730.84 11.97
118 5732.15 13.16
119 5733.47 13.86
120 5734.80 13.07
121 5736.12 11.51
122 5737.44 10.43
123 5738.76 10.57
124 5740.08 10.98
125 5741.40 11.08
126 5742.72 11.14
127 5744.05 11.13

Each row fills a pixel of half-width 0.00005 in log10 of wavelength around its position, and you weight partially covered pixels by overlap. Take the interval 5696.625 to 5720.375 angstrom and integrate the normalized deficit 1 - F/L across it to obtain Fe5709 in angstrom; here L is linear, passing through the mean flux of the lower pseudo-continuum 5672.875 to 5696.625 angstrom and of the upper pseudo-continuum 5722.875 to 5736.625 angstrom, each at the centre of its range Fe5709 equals 1.6 angstrom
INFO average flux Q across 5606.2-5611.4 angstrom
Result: 12.5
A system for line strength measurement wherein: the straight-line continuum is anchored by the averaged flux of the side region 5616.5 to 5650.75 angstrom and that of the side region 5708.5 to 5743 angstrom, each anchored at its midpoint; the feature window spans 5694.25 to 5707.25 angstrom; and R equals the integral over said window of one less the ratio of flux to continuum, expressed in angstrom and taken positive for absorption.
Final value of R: 1.00 angstrom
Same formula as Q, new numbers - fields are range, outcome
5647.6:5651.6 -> 10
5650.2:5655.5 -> 11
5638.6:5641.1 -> 12.2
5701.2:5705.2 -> 11.1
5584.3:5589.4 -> 10.6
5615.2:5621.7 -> 10.9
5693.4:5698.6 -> 10.4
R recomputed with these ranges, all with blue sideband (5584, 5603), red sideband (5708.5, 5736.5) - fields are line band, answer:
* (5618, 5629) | 0.1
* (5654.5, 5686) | 1.0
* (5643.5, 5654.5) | 0.7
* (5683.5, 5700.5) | 0.7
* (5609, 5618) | -0.3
